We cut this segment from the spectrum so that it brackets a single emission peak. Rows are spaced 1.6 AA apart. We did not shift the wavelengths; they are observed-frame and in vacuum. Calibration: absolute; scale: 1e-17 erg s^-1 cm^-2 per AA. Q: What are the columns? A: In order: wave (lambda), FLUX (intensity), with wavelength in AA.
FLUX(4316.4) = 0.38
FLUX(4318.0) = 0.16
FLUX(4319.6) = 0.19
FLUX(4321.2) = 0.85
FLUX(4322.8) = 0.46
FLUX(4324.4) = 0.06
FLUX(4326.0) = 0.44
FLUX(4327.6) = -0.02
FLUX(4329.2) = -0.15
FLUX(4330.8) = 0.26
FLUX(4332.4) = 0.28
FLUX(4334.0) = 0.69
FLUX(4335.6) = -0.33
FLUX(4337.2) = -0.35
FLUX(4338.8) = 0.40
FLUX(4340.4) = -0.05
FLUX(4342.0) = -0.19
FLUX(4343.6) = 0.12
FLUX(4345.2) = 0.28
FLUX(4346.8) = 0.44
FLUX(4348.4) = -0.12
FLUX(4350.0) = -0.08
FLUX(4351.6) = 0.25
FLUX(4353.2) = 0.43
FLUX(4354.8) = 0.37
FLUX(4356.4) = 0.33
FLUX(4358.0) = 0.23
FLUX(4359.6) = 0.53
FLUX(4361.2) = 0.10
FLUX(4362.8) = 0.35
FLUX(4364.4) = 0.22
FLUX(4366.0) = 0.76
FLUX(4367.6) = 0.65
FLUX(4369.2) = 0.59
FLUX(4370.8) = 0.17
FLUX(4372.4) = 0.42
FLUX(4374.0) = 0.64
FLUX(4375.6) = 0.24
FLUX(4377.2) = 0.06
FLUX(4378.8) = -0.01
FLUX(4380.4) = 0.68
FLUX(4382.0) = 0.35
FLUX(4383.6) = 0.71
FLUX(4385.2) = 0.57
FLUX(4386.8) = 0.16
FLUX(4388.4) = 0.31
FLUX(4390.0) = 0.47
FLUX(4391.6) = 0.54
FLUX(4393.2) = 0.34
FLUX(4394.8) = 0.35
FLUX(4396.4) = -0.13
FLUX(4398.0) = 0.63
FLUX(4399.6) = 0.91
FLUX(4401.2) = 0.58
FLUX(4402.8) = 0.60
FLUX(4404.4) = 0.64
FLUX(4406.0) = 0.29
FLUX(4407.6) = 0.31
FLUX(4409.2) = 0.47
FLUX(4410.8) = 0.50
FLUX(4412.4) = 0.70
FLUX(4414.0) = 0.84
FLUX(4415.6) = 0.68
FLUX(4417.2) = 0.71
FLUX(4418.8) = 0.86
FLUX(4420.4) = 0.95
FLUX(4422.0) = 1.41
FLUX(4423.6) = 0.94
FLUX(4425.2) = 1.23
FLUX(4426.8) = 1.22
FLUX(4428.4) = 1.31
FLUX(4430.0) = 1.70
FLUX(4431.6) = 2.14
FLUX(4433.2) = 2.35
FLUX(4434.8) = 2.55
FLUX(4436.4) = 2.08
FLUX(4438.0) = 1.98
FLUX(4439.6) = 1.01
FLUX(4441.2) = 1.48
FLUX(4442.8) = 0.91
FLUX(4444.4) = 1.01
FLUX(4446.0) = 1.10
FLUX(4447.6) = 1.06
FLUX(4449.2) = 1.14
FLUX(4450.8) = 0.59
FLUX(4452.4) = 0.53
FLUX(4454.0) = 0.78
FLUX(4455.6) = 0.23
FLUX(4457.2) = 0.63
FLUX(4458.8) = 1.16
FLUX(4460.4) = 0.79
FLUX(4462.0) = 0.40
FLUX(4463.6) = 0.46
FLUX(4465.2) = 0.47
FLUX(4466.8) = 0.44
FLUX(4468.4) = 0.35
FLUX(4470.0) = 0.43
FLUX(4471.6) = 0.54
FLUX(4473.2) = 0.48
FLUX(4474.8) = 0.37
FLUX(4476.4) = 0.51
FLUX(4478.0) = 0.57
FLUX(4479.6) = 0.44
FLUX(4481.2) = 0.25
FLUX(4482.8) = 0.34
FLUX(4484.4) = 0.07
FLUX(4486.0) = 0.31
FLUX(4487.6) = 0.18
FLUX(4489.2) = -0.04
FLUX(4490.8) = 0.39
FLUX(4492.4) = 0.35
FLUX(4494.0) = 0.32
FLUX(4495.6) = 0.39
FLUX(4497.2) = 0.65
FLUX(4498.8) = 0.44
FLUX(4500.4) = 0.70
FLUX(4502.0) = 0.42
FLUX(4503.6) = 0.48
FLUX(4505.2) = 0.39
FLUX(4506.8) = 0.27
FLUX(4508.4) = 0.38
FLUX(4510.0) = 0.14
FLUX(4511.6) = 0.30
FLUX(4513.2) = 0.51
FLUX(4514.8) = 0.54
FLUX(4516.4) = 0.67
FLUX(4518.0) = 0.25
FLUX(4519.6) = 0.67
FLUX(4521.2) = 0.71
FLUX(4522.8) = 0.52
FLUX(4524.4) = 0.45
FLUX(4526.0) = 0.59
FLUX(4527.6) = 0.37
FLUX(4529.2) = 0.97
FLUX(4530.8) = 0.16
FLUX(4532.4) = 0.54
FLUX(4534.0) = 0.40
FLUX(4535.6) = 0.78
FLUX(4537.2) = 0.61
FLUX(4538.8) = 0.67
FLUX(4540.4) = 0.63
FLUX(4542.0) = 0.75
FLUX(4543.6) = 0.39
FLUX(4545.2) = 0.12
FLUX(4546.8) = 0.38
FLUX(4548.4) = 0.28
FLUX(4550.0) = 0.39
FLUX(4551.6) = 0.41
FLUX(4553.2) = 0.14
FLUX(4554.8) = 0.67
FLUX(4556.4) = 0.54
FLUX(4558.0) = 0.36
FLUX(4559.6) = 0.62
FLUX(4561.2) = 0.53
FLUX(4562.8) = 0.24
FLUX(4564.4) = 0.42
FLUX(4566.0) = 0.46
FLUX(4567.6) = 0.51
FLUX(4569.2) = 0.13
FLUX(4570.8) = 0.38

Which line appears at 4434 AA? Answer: Ly-alpha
